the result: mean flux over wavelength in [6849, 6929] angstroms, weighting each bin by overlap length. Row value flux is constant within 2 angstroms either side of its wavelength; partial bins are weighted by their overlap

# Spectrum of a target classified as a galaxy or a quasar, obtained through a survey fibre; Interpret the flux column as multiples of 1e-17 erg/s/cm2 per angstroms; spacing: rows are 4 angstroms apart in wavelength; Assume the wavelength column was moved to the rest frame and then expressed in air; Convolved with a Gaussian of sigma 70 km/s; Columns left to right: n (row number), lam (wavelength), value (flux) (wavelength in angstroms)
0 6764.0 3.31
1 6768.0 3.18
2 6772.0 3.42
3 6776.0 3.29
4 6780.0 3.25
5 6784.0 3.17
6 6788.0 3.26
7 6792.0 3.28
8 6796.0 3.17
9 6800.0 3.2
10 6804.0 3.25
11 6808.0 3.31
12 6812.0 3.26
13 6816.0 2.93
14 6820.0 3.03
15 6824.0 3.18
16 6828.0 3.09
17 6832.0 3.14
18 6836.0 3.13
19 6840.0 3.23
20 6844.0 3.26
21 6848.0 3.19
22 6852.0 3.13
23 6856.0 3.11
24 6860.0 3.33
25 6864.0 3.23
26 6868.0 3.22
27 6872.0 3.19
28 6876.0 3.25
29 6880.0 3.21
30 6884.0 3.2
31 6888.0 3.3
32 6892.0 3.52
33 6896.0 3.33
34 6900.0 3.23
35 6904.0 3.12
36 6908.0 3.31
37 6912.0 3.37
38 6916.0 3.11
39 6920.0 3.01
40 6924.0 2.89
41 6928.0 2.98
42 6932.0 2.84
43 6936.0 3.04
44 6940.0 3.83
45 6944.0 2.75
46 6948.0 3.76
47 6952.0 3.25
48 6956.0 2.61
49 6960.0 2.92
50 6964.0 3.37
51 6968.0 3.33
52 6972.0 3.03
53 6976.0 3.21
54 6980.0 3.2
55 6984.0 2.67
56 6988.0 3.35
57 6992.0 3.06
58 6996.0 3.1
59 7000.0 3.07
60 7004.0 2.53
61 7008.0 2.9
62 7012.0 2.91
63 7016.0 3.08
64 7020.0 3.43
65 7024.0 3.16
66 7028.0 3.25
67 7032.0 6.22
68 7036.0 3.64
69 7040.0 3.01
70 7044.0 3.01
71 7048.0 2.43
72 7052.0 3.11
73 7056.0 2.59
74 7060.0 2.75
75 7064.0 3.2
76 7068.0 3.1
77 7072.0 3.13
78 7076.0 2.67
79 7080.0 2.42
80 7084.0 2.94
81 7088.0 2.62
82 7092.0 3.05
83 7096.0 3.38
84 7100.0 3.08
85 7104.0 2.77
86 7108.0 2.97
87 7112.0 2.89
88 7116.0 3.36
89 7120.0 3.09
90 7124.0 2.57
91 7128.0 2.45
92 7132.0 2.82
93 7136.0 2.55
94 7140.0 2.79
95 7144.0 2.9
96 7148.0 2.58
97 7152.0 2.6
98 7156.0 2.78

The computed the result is 3.2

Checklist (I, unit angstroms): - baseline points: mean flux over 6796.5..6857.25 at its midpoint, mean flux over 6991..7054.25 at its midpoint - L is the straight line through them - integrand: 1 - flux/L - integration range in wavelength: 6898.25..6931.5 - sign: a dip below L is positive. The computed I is 0.9 angstroms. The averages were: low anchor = 3.16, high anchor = 3.24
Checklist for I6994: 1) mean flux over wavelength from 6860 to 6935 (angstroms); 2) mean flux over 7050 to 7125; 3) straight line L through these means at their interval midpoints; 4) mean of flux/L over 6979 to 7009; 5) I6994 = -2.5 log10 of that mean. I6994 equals 0.03 mag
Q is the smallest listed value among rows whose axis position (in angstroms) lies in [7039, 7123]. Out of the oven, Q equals 2.42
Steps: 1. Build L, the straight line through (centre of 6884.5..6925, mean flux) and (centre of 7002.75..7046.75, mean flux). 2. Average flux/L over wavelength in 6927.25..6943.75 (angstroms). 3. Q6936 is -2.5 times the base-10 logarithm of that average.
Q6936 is 0.04 mag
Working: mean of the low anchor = 3.23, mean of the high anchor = 3.37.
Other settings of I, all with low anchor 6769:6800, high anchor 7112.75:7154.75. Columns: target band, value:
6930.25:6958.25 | -1.1 angstroms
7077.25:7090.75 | 0.8 angstroms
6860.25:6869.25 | -0.3 angstroms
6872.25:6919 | -2.4 angstroms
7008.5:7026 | -1.1 angstroms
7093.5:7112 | -1.4 angstroms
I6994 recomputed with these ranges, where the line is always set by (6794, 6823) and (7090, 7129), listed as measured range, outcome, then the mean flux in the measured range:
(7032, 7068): -0.05 mag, 3.16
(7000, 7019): 0.05 mag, 2.91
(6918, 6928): 0.05 mag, 2.96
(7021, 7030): -0.07 mag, 3.23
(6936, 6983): -0.04 mag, 3.19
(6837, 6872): -0.03 mag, 3.21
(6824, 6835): 0.01 mag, 3.13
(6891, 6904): -0.07 mag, 3.31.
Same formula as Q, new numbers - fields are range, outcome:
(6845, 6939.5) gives 2.84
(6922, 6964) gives 2.61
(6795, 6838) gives 2.93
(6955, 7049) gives 2.43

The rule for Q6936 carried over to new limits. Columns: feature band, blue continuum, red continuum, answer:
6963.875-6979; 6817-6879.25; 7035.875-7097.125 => -0.065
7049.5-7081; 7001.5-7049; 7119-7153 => 0.077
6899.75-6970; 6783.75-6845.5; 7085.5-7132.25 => -0.026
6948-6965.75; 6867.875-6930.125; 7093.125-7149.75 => 0.001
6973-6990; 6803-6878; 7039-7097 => -0.038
